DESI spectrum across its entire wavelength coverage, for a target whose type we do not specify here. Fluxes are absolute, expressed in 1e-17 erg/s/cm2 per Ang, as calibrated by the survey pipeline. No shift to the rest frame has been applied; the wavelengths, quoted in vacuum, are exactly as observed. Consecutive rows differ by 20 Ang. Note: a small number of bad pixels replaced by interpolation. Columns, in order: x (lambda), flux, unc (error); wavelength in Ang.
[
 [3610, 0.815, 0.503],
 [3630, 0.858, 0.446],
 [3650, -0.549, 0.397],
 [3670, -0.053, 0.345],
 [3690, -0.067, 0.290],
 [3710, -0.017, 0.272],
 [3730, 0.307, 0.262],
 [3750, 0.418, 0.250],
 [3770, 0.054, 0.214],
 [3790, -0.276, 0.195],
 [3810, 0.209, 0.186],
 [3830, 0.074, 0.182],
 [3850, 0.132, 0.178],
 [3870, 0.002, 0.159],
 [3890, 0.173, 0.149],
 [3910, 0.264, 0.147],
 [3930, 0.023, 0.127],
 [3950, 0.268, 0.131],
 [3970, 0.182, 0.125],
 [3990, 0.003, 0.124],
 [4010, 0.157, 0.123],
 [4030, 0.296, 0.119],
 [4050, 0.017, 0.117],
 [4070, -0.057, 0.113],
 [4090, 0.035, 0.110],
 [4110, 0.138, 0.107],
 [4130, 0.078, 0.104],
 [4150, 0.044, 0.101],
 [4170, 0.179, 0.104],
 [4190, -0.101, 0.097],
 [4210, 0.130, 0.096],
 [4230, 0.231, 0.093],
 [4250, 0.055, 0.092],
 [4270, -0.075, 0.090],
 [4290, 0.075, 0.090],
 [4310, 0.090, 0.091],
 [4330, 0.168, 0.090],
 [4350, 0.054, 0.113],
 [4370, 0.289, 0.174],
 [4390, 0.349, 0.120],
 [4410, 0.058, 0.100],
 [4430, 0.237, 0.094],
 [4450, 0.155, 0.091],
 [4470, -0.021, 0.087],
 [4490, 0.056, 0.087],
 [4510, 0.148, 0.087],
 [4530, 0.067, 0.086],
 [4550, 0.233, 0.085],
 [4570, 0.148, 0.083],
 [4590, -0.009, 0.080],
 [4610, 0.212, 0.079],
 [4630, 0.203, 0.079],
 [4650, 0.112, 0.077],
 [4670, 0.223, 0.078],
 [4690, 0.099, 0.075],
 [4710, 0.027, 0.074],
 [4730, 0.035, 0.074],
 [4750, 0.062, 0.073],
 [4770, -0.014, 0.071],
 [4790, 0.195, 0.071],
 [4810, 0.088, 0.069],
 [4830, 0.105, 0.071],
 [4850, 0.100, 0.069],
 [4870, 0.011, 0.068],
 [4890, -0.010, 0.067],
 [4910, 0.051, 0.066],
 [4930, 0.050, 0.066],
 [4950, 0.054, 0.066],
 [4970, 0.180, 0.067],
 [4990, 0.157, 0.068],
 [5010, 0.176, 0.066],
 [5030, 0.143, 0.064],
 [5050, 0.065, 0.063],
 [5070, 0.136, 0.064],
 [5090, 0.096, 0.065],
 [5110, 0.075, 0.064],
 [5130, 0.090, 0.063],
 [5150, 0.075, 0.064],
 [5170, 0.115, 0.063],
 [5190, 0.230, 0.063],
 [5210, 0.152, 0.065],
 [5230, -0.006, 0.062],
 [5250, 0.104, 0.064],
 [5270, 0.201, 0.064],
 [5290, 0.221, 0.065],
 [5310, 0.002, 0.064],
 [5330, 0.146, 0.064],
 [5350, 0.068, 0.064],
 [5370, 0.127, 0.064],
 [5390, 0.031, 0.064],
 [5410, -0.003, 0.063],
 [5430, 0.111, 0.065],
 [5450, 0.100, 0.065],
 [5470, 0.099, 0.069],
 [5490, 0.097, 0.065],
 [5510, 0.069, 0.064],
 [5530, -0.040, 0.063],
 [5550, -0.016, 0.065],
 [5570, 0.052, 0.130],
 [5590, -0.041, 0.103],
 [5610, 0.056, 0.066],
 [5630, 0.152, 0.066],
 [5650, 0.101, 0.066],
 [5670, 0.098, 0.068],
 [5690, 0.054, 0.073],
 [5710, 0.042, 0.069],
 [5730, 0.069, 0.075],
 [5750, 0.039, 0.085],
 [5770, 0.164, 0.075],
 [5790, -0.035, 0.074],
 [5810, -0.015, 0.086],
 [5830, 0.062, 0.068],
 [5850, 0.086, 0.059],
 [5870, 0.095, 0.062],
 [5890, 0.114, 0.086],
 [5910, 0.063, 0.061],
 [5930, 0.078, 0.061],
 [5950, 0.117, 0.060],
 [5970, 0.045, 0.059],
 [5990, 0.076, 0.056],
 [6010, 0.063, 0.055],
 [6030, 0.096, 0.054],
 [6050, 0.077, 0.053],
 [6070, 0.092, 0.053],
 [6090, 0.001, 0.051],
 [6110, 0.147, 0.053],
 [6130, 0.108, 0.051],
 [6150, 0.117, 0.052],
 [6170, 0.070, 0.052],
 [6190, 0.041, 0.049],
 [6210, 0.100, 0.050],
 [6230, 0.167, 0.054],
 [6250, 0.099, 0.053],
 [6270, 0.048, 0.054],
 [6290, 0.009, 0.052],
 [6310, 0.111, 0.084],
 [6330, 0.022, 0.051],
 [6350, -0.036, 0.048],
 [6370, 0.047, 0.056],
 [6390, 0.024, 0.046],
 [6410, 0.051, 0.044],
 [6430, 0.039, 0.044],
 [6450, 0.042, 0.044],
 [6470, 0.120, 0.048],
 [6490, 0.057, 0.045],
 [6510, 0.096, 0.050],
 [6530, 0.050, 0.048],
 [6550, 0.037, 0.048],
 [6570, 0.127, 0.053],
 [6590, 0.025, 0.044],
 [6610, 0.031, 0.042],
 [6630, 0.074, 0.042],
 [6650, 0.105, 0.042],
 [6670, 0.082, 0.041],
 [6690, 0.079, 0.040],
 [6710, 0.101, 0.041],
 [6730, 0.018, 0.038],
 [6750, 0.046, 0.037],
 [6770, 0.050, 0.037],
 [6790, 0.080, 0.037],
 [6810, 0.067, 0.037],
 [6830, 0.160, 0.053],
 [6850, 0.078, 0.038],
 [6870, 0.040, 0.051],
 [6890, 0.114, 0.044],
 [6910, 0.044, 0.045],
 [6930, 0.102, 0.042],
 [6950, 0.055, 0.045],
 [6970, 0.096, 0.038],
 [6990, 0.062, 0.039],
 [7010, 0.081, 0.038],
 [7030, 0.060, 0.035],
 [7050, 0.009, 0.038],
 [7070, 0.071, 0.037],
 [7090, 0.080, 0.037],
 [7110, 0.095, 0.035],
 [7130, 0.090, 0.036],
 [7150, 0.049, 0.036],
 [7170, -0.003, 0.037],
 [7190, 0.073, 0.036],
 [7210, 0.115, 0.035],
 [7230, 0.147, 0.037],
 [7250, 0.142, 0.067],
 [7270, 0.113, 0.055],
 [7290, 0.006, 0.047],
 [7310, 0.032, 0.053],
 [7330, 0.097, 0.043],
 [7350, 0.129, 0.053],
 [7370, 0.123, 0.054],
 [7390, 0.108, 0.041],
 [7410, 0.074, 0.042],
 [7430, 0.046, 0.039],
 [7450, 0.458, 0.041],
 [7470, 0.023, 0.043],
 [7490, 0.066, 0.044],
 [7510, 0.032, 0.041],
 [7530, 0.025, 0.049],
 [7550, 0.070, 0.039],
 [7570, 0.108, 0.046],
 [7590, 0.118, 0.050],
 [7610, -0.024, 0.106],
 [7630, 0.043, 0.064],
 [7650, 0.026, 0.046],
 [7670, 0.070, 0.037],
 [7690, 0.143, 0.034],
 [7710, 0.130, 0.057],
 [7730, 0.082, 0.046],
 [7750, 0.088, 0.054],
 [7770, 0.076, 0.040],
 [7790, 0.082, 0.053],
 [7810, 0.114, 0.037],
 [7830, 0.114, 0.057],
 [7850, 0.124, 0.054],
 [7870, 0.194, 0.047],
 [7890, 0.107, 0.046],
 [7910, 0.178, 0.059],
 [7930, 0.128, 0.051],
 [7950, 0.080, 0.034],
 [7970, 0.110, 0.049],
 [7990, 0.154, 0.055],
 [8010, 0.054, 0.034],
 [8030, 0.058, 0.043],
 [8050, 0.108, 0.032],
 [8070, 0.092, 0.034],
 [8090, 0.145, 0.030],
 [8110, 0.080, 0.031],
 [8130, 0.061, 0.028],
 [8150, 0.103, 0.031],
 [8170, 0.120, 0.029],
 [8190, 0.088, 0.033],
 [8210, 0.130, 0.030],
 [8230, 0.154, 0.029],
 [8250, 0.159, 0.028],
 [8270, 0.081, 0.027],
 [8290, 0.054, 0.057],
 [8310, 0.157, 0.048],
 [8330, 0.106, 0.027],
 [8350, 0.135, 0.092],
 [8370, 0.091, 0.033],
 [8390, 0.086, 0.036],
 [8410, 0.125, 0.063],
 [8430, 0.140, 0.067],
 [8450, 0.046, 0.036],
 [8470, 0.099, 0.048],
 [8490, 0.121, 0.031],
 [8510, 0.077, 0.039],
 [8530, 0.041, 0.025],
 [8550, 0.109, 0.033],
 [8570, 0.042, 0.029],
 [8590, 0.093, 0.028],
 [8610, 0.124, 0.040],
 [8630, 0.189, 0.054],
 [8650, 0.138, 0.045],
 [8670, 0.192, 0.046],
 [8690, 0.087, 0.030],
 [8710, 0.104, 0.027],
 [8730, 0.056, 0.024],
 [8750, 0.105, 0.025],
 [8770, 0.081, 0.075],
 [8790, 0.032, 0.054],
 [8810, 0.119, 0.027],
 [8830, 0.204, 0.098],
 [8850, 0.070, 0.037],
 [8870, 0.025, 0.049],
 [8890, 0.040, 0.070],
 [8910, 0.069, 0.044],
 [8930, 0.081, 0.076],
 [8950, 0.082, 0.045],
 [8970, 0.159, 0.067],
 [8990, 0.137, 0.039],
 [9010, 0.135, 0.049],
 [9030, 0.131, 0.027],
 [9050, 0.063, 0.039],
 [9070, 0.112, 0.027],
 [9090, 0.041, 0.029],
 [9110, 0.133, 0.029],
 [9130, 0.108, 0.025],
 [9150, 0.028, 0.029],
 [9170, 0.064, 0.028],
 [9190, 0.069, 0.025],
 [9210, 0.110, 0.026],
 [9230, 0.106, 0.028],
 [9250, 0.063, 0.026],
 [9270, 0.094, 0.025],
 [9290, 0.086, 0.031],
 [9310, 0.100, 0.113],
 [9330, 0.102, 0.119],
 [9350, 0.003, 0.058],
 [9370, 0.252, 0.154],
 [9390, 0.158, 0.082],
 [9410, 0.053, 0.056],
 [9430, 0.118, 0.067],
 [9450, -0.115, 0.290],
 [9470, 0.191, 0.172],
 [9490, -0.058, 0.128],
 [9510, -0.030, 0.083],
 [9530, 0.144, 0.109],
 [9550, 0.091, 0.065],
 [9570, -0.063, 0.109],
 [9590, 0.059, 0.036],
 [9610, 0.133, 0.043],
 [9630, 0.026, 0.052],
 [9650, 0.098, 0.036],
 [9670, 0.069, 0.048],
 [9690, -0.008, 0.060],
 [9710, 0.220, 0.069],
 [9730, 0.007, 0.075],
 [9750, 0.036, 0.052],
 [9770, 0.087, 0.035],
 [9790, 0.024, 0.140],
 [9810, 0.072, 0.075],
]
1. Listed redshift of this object 1.00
